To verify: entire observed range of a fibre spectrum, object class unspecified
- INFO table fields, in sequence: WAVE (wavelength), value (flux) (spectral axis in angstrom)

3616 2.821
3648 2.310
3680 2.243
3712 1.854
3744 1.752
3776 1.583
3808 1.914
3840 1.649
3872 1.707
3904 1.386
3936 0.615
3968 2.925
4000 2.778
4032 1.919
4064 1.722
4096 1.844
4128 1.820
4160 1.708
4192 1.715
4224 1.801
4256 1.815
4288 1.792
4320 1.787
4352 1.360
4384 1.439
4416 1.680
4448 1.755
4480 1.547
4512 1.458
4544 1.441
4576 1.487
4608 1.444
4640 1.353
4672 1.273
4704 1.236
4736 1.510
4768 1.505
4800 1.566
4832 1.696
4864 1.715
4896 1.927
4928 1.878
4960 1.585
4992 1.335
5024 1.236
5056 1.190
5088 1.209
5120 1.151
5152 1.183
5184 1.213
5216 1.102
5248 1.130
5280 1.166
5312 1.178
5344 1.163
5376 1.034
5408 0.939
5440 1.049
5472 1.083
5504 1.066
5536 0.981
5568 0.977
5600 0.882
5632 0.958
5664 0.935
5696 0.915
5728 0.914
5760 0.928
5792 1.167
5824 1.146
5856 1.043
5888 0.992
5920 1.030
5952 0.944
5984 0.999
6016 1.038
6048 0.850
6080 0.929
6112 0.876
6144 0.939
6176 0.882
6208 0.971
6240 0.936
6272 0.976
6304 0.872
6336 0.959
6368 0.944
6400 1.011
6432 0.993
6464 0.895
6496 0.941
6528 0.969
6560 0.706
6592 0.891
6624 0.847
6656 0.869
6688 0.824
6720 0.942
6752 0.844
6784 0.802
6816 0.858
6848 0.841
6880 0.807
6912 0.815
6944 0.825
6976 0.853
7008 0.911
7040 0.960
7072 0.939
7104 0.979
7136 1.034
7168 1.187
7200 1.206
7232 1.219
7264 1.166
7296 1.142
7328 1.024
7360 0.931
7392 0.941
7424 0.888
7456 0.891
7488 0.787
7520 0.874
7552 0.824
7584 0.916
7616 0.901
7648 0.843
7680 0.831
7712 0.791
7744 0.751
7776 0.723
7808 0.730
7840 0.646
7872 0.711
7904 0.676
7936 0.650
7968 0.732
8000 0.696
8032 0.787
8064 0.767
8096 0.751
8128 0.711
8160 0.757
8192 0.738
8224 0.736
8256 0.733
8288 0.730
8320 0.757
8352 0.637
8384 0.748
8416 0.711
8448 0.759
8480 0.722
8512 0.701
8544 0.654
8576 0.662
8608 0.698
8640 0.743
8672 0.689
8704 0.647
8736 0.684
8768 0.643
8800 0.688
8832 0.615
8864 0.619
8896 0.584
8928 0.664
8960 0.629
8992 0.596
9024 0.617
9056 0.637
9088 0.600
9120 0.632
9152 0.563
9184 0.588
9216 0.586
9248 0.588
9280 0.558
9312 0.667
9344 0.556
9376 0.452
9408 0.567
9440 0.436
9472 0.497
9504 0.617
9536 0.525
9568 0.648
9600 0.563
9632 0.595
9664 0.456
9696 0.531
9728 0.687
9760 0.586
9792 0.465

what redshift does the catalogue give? 1.584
